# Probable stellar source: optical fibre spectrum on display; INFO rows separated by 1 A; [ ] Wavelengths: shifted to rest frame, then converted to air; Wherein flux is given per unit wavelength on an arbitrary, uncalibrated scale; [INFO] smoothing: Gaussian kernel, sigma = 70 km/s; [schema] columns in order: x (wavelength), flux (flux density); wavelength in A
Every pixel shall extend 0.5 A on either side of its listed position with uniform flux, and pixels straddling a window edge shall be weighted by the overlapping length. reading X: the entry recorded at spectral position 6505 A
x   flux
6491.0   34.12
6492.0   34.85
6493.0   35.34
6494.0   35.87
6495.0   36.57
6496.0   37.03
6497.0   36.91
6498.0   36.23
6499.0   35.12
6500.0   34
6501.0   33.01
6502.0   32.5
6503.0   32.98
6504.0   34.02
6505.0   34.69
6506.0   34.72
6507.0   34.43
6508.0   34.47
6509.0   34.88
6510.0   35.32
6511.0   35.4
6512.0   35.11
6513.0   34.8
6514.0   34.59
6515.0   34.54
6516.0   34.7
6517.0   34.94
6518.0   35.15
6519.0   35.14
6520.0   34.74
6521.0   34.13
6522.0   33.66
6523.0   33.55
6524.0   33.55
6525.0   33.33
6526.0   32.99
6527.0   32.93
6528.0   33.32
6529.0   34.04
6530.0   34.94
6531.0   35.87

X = 34.69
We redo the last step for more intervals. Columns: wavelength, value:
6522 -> 33.66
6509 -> 34.88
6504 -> 34.02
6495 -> 36.57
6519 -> 35.14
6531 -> 35.87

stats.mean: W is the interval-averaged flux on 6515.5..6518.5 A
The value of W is 34.9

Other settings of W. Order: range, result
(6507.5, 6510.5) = 34.9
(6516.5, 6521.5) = 34.8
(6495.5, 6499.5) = 36.3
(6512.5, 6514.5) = 34.7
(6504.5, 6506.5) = 34.7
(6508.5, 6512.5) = 35.2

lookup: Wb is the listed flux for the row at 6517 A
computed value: 34.94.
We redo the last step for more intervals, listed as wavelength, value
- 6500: 34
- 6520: 34.74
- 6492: 34.85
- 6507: 34.43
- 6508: 34.47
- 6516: 34.7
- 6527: 32.93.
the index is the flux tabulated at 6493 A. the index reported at 35.34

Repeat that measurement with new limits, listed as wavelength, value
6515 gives 34.54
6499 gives 35.12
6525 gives 33.33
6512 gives 35.11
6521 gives 34.13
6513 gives 34.8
